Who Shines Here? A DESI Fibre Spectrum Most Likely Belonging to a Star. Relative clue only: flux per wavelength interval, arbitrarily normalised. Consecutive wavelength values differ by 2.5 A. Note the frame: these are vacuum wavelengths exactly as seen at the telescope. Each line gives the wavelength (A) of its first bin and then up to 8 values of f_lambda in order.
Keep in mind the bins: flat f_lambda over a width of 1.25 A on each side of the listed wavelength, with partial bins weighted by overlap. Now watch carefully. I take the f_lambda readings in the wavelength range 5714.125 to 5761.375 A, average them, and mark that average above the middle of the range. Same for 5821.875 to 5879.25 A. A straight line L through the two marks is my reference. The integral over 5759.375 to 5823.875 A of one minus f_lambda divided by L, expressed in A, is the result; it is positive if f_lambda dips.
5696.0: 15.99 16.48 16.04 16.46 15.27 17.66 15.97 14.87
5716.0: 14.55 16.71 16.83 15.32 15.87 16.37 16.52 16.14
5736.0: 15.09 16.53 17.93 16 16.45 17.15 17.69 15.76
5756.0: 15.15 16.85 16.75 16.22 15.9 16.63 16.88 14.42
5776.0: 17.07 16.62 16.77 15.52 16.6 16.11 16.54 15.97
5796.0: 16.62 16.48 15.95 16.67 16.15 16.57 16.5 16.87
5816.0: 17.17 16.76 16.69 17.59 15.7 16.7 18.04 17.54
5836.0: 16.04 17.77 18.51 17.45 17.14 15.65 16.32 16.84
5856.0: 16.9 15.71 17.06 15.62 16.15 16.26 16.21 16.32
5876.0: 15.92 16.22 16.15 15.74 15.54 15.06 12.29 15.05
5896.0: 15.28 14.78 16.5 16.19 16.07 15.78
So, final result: 0.1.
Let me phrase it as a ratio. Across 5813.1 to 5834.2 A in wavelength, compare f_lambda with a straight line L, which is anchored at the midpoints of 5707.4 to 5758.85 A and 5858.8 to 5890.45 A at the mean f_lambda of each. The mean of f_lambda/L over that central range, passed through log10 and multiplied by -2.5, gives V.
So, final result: -0.06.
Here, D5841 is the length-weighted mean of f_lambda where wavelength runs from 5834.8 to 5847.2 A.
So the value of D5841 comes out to 17.4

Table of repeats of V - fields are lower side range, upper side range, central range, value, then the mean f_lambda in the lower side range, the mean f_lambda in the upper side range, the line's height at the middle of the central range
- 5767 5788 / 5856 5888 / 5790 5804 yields -0.01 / 16.3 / 16.1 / 16.3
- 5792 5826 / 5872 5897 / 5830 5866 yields -0.06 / 16.6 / 15.4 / 16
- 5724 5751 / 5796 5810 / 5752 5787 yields 0.01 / 16.4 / 16.4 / 16.4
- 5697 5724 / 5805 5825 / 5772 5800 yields 0.02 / 16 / 16.8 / 16.6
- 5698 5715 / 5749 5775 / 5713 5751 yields 0.00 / 16.1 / 16.3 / 16.2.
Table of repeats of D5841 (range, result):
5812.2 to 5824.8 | 17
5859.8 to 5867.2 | 16.3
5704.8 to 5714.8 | 15.9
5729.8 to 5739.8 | 16.1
